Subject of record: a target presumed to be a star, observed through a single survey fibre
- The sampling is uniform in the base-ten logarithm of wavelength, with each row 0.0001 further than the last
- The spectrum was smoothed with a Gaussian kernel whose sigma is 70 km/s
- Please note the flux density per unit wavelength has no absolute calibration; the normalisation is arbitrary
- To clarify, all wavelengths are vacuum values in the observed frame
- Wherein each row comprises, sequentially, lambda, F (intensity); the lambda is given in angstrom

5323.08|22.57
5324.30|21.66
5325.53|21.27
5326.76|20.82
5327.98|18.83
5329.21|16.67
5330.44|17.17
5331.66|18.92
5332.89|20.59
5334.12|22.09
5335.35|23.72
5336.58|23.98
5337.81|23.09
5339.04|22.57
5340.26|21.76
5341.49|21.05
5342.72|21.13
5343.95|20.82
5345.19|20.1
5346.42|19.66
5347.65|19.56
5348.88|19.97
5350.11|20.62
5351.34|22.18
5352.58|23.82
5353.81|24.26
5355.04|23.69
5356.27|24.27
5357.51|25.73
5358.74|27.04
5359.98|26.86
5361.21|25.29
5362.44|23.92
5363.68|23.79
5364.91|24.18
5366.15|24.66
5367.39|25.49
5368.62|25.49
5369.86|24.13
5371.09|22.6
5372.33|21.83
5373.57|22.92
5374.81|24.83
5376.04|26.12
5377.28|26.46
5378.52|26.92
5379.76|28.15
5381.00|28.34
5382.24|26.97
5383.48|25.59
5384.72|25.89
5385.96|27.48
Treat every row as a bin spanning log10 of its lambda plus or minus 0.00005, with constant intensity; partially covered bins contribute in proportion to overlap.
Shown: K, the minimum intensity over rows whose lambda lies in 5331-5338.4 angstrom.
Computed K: 18.92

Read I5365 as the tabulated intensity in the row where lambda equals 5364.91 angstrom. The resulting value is 24.18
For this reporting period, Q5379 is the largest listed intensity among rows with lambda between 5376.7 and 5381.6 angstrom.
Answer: 28.34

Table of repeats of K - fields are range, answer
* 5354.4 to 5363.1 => 23.69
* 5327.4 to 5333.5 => 16.67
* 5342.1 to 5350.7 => 19.56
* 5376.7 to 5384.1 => 25.59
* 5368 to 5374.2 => 21.83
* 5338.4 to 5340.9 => 21.76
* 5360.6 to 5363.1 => 23.92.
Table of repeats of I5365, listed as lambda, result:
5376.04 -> 26.12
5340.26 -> 21.76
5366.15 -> 24.66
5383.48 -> 25.59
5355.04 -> 23.69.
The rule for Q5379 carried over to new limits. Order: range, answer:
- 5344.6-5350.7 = 20.62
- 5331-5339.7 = 23.98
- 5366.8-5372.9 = 25.49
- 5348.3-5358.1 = 25.73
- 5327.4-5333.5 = 20.59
